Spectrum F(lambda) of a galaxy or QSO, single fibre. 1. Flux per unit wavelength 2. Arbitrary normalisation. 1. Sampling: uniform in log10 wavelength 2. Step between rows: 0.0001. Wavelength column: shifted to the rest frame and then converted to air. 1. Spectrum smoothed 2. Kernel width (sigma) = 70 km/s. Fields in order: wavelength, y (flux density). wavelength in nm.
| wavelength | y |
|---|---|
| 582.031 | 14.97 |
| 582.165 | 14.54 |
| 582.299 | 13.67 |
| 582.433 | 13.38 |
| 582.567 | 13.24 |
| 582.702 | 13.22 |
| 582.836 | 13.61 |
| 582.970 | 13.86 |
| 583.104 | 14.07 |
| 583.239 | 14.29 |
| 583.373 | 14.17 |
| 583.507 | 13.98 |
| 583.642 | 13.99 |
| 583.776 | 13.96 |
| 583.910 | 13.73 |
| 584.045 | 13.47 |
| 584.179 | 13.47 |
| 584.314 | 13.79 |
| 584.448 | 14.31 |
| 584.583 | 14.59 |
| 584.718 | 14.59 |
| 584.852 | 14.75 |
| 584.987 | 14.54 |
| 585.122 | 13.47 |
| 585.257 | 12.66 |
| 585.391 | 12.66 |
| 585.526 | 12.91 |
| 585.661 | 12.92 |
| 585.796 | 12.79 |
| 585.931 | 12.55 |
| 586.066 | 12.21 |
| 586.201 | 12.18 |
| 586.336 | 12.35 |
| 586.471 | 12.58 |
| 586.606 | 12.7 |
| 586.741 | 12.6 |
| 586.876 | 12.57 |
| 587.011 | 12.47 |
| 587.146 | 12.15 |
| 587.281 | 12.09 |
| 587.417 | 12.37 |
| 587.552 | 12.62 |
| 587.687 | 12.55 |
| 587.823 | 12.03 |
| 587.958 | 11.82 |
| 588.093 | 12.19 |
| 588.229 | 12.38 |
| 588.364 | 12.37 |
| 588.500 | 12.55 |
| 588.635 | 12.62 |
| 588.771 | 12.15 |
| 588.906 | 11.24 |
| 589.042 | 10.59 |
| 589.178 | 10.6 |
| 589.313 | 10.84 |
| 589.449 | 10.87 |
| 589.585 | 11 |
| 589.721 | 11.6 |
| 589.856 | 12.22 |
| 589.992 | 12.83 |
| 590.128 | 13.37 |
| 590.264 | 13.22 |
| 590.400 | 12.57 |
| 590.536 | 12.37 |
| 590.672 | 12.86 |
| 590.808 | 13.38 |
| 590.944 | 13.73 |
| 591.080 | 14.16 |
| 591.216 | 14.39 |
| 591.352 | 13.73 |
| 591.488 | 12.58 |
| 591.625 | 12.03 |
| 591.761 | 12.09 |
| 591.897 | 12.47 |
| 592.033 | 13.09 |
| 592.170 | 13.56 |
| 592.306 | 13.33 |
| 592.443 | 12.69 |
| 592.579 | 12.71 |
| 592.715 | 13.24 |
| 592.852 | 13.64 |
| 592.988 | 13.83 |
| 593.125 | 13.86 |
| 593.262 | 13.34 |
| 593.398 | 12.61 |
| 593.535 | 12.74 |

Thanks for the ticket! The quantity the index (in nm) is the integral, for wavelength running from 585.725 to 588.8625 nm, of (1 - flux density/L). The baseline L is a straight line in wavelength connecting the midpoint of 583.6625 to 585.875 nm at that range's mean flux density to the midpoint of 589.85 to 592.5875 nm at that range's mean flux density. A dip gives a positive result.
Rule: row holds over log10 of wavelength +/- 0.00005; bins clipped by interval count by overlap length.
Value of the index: 0.24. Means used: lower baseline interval 13.7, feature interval 12.4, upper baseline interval 13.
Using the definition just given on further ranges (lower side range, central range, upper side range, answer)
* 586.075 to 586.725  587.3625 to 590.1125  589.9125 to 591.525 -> 0.21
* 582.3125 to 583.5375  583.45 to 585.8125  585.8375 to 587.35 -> -0.11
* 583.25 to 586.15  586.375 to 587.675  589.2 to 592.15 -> 0.07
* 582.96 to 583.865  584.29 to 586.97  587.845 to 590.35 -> 0.01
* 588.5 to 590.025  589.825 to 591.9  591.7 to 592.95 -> -0.12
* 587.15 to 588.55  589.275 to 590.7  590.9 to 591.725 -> 0.09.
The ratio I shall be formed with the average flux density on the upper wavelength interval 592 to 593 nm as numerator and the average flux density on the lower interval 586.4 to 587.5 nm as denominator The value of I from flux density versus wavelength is 1.06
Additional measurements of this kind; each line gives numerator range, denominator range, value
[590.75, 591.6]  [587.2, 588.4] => 1.11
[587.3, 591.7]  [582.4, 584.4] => 0.90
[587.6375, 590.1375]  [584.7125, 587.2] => 0.92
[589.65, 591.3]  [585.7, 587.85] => 1.05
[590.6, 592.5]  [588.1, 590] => 1.13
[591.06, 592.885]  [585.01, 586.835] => 1.03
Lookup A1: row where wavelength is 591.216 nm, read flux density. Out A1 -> 14.39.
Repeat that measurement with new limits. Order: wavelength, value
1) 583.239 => 14.29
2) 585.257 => 12.66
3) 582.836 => 13.61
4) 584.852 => 14.75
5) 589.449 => 10.87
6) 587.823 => 12.03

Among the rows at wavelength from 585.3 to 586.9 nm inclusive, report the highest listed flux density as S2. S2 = 12.92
